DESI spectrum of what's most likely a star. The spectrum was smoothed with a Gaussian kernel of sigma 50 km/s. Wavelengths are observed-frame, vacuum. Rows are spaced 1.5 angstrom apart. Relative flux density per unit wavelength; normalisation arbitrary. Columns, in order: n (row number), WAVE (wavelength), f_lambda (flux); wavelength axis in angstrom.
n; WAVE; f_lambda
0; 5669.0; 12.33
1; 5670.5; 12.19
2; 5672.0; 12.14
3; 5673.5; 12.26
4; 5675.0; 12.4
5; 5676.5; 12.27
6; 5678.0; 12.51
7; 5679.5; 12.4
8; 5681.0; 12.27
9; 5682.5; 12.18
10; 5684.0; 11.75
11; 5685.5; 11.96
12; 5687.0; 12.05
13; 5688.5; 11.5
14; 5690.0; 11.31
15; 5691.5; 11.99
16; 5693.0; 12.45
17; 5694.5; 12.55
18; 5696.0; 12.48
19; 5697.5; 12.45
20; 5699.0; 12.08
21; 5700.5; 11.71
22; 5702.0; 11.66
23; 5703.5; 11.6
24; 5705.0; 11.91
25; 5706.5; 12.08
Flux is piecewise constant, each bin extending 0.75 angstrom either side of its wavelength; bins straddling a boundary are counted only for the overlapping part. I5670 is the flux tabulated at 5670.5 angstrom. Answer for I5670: 12.19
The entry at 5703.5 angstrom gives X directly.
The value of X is 11.6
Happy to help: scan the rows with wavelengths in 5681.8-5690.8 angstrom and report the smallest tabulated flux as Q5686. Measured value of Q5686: 11.31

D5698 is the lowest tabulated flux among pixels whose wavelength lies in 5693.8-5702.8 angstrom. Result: 11.66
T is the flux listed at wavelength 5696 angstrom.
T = 12.48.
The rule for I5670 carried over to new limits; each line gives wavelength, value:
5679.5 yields 12.4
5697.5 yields 12.45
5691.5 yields 11.99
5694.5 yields 12.55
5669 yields 12.33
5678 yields 12.51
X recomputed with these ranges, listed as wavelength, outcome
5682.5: 12.18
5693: 12.45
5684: 11.75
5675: 12.4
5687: 12.05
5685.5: 11.96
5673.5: 12.26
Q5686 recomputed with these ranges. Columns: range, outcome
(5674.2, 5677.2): 12.27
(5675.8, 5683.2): 12.18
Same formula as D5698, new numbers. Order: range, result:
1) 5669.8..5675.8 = 12.14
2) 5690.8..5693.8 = 11.99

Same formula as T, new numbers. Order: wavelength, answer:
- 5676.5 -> 12.27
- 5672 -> 12.14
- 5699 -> 12.08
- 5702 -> 11.66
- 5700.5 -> 11.71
